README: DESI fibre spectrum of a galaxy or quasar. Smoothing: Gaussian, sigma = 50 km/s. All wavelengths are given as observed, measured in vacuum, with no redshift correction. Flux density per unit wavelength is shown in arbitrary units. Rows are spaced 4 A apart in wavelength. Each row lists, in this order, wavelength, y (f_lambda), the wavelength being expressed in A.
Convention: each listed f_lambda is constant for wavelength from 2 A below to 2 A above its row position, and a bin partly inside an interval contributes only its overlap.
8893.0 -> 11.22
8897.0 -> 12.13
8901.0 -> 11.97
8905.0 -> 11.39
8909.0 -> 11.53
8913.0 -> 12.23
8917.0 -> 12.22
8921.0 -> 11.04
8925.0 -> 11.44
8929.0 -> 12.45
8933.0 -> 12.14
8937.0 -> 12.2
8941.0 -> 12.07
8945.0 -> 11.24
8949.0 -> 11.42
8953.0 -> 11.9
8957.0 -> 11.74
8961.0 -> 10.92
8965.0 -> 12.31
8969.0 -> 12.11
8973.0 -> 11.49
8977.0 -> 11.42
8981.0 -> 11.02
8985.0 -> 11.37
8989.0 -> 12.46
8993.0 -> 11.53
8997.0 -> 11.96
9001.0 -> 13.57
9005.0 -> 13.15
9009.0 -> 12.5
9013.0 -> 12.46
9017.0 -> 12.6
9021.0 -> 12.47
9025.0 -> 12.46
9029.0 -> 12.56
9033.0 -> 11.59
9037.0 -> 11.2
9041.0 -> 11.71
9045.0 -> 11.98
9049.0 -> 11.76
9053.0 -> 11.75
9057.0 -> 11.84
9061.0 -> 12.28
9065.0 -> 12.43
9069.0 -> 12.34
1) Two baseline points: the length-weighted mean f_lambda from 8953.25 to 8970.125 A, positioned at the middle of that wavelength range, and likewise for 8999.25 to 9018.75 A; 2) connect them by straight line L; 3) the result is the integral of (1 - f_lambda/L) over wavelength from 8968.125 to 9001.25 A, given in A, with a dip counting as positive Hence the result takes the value 1.4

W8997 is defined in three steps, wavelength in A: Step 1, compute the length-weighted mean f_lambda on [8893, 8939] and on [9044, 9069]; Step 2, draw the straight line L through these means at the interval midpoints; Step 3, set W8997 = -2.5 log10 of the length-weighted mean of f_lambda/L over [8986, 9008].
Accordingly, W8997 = -0.05 mag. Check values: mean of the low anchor 11.9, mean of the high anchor 12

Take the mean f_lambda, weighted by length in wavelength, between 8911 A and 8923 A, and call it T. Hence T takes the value 11.8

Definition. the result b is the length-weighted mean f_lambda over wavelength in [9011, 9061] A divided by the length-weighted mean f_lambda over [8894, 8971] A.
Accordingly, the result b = 1.0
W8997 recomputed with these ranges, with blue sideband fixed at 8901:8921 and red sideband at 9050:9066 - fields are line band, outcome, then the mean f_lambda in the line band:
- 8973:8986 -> 0.06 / 11.3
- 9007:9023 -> -0.05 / 12.5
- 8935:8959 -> 0.01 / 11.8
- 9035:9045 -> 0.04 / 11.6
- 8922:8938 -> -0.02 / 12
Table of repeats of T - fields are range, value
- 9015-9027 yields 12.5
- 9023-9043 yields 11.9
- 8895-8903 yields 12.1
